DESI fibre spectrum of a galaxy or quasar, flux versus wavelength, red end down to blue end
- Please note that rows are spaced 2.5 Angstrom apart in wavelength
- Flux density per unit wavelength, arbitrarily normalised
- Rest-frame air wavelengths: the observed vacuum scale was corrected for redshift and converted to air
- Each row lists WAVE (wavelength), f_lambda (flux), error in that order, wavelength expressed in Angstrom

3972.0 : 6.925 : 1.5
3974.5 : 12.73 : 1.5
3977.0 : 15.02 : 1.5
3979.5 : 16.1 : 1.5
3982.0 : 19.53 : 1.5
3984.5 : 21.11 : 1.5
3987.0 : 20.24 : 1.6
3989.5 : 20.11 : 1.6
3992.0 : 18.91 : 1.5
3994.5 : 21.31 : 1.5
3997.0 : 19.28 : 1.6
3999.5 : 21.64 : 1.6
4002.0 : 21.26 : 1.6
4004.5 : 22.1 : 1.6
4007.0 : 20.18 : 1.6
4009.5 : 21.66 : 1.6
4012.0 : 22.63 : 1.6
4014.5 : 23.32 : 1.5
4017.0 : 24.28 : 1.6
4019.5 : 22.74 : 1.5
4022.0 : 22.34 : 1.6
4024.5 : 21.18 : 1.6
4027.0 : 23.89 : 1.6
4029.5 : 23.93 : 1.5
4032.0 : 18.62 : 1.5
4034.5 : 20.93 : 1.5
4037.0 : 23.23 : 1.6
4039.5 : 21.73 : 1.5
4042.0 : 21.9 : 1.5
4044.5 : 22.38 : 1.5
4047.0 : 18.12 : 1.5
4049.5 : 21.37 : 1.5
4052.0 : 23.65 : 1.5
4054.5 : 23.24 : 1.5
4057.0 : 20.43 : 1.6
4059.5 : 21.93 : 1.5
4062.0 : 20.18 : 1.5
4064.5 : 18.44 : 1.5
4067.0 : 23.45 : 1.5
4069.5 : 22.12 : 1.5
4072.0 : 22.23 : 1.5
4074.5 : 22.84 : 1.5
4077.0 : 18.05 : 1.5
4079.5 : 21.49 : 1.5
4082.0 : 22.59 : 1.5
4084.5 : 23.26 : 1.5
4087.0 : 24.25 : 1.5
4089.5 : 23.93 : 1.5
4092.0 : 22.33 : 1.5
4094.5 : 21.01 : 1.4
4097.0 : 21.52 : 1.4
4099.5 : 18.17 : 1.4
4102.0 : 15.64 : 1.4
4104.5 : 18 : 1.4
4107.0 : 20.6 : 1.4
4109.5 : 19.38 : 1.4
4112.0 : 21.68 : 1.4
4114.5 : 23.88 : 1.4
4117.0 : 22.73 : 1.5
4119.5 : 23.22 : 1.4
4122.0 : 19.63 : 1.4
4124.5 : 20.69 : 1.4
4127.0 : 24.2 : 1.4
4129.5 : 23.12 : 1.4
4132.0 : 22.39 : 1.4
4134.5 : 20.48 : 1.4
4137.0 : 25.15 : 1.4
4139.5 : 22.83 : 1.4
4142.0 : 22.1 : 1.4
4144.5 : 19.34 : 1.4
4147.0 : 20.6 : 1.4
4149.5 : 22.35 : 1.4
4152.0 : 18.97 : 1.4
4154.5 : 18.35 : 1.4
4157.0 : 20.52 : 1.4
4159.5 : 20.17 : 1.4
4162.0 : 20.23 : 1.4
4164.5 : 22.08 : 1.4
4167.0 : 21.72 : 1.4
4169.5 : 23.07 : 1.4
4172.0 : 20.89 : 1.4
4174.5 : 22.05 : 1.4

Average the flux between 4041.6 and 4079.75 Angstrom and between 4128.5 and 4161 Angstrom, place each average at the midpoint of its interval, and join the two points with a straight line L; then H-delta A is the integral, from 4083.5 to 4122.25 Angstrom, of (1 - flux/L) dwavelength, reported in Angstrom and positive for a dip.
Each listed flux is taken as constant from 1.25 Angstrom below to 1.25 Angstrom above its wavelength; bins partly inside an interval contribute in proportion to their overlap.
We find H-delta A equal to 0.1 Angstrom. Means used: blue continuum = 21.3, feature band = 21.2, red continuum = 21.2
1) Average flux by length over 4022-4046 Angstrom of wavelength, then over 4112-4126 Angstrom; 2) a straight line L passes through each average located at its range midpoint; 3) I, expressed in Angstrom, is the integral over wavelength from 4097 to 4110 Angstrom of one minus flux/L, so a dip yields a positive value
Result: 2.0 Angstrom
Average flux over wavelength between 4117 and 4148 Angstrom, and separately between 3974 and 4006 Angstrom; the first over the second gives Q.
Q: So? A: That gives 1.14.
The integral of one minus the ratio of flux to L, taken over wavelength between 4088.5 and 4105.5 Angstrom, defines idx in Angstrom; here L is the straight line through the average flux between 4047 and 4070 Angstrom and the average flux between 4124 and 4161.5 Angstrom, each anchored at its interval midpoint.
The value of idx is 1.1 Angstrom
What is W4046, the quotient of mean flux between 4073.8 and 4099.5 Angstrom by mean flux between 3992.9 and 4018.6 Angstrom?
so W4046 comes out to 1.01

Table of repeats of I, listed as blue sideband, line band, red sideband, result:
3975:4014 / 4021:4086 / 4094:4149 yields -3.5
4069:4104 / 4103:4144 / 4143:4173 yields -1.6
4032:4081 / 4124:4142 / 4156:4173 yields -1.2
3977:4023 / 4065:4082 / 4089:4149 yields -0.4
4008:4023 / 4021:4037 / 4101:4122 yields 0.4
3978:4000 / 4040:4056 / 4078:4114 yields -1.0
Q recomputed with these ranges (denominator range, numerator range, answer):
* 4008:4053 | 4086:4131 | 0.97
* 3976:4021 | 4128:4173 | 1.03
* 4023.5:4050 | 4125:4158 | 1.00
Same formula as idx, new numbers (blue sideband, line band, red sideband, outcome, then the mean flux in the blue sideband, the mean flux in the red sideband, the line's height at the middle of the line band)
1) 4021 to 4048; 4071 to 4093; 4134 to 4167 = -0.9 Angstrom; 21.7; 21.1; 21.4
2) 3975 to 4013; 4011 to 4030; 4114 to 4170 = -2.6 Angstrom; 19.9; 21.6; 20.2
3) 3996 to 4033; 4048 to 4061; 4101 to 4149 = -0.1 Angstrom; 22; 21.4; 21.8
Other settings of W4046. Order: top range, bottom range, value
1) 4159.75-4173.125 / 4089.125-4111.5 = 1.08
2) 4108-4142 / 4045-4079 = 1.05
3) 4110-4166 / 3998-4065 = 0.99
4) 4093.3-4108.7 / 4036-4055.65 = 0.87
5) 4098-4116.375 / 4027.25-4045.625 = 0.90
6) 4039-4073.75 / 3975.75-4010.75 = 1.08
